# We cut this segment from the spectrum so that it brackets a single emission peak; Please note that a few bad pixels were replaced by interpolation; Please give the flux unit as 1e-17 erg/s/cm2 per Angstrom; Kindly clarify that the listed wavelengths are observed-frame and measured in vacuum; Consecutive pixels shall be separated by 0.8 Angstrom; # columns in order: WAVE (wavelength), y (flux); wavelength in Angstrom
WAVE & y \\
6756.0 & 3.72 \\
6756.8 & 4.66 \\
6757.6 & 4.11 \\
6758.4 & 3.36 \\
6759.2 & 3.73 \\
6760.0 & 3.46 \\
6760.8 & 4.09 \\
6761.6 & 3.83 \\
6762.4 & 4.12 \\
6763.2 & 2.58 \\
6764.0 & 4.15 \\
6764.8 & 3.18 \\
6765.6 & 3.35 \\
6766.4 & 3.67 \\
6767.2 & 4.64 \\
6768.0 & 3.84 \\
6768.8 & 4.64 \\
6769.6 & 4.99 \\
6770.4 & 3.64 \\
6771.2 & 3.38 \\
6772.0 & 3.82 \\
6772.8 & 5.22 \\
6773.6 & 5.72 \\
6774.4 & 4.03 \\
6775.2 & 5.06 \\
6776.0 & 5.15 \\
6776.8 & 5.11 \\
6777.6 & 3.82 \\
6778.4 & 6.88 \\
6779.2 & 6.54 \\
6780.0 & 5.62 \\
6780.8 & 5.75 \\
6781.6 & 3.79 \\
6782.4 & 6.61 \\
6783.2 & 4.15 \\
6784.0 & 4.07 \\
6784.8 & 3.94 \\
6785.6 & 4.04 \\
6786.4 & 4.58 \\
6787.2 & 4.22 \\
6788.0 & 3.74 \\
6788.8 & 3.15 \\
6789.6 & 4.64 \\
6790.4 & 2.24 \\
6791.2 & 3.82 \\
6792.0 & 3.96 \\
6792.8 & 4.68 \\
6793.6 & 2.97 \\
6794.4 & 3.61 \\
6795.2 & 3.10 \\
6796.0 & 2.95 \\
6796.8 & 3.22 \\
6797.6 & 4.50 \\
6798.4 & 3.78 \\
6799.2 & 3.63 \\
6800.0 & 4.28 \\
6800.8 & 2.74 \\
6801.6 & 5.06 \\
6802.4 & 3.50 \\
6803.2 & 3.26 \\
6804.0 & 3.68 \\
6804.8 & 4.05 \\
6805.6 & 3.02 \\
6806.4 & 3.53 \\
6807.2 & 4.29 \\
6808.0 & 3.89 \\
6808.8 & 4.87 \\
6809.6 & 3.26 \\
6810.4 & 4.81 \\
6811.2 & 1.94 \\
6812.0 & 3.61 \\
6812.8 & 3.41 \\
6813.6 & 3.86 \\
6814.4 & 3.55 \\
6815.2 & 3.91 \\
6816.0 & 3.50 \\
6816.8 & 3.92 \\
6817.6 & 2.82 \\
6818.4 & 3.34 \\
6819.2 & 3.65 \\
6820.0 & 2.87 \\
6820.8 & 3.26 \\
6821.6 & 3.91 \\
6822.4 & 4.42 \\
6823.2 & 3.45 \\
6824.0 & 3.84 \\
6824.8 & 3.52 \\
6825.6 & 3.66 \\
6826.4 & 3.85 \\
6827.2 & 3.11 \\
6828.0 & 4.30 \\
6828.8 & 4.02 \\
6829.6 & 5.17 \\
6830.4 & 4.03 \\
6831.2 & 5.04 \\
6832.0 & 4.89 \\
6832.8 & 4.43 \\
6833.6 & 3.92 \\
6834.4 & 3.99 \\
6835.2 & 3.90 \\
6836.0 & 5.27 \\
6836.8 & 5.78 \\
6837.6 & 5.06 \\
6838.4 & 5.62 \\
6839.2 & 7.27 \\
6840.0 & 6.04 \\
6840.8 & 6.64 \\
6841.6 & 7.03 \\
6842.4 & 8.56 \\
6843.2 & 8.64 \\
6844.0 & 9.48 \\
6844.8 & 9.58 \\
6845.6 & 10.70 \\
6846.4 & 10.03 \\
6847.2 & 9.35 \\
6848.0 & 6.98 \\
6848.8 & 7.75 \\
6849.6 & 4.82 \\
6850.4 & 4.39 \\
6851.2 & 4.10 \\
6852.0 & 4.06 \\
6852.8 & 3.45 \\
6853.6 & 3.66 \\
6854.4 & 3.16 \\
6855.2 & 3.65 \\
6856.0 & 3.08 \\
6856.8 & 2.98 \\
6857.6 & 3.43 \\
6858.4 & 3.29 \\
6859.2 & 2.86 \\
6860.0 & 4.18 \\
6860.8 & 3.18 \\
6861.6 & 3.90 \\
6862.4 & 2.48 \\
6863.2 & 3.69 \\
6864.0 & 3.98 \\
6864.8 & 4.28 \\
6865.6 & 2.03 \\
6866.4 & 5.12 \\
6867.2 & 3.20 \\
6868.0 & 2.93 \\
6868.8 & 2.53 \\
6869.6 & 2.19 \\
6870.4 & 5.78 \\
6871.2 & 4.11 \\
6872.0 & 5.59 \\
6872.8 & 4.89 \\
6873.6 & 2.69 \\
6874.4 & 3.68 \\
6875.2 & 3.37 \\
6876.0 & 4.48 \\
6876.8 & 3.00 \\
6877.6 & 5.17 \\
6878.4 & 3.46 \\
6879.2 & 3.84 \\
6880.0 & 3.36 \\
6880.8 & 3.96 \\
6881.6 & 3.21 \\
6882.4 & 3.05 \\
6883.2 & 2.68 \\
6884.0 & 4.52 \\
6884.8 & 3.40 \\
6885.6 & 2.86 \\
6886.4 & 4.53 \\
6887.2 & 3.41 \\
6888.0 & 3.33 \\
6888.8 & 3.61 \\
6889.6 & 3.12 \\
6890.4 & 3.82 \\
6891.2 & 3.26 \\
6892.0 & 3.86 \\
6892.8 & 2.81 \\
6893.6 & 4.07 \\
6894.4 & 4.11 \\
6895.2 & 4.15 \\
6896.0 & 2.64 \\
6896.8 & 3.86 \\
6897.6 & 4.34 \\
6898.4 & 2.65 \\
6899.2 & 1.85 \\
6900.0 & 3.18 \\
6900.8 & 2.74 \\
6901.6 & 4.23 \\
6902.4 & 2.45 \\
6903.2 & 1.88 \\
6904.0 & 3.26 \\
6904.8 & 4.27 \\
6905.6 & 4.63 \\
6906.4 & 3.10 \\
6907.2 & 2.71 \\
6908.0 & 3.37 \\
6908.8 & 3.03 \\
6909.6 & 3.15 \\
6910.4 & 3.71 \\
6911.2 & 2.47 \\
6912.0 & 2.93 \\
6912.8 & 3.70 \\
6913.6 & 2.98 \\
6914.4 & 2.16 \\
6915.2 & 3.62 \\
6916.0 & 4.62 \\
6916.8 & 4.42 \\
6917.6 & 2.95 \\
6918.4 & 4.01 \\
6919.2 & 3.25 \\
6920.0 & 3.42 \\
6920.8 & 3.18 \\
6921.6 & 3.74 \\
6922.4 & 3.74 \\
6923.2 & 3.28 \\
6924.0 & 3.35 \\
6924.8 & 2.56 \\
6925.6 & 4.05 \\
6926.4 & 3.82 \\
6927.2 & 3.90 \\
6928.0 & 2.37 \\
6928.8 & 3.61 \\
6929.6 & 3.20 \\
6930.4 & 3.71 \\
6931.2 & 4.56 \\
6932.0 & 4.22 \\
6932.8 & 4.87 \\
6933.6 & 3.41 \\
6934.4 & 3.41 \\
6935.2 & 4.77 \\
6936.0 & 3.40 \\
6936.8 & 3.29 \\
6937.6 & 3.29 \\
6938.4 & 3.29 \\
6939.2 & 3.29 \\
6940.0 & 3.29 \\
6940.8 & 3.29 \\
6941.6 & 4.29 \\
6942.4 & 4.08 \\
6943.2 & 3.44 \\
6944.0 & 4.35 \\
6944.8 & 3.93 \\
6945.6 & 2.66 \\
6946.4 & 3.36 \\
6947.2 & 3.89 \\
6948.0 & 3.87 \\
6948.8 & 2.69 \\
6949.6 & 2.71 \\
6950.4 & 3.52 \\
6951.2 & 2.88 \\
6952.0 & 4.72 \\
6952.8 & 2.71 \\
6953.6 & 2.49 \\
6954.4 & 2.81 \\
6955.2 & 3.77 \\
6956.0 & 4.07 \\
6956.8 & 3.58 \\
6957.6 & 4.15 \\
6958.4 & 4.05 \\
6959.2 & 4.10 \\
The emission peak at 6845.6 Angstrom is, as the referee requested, [O III] 5007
